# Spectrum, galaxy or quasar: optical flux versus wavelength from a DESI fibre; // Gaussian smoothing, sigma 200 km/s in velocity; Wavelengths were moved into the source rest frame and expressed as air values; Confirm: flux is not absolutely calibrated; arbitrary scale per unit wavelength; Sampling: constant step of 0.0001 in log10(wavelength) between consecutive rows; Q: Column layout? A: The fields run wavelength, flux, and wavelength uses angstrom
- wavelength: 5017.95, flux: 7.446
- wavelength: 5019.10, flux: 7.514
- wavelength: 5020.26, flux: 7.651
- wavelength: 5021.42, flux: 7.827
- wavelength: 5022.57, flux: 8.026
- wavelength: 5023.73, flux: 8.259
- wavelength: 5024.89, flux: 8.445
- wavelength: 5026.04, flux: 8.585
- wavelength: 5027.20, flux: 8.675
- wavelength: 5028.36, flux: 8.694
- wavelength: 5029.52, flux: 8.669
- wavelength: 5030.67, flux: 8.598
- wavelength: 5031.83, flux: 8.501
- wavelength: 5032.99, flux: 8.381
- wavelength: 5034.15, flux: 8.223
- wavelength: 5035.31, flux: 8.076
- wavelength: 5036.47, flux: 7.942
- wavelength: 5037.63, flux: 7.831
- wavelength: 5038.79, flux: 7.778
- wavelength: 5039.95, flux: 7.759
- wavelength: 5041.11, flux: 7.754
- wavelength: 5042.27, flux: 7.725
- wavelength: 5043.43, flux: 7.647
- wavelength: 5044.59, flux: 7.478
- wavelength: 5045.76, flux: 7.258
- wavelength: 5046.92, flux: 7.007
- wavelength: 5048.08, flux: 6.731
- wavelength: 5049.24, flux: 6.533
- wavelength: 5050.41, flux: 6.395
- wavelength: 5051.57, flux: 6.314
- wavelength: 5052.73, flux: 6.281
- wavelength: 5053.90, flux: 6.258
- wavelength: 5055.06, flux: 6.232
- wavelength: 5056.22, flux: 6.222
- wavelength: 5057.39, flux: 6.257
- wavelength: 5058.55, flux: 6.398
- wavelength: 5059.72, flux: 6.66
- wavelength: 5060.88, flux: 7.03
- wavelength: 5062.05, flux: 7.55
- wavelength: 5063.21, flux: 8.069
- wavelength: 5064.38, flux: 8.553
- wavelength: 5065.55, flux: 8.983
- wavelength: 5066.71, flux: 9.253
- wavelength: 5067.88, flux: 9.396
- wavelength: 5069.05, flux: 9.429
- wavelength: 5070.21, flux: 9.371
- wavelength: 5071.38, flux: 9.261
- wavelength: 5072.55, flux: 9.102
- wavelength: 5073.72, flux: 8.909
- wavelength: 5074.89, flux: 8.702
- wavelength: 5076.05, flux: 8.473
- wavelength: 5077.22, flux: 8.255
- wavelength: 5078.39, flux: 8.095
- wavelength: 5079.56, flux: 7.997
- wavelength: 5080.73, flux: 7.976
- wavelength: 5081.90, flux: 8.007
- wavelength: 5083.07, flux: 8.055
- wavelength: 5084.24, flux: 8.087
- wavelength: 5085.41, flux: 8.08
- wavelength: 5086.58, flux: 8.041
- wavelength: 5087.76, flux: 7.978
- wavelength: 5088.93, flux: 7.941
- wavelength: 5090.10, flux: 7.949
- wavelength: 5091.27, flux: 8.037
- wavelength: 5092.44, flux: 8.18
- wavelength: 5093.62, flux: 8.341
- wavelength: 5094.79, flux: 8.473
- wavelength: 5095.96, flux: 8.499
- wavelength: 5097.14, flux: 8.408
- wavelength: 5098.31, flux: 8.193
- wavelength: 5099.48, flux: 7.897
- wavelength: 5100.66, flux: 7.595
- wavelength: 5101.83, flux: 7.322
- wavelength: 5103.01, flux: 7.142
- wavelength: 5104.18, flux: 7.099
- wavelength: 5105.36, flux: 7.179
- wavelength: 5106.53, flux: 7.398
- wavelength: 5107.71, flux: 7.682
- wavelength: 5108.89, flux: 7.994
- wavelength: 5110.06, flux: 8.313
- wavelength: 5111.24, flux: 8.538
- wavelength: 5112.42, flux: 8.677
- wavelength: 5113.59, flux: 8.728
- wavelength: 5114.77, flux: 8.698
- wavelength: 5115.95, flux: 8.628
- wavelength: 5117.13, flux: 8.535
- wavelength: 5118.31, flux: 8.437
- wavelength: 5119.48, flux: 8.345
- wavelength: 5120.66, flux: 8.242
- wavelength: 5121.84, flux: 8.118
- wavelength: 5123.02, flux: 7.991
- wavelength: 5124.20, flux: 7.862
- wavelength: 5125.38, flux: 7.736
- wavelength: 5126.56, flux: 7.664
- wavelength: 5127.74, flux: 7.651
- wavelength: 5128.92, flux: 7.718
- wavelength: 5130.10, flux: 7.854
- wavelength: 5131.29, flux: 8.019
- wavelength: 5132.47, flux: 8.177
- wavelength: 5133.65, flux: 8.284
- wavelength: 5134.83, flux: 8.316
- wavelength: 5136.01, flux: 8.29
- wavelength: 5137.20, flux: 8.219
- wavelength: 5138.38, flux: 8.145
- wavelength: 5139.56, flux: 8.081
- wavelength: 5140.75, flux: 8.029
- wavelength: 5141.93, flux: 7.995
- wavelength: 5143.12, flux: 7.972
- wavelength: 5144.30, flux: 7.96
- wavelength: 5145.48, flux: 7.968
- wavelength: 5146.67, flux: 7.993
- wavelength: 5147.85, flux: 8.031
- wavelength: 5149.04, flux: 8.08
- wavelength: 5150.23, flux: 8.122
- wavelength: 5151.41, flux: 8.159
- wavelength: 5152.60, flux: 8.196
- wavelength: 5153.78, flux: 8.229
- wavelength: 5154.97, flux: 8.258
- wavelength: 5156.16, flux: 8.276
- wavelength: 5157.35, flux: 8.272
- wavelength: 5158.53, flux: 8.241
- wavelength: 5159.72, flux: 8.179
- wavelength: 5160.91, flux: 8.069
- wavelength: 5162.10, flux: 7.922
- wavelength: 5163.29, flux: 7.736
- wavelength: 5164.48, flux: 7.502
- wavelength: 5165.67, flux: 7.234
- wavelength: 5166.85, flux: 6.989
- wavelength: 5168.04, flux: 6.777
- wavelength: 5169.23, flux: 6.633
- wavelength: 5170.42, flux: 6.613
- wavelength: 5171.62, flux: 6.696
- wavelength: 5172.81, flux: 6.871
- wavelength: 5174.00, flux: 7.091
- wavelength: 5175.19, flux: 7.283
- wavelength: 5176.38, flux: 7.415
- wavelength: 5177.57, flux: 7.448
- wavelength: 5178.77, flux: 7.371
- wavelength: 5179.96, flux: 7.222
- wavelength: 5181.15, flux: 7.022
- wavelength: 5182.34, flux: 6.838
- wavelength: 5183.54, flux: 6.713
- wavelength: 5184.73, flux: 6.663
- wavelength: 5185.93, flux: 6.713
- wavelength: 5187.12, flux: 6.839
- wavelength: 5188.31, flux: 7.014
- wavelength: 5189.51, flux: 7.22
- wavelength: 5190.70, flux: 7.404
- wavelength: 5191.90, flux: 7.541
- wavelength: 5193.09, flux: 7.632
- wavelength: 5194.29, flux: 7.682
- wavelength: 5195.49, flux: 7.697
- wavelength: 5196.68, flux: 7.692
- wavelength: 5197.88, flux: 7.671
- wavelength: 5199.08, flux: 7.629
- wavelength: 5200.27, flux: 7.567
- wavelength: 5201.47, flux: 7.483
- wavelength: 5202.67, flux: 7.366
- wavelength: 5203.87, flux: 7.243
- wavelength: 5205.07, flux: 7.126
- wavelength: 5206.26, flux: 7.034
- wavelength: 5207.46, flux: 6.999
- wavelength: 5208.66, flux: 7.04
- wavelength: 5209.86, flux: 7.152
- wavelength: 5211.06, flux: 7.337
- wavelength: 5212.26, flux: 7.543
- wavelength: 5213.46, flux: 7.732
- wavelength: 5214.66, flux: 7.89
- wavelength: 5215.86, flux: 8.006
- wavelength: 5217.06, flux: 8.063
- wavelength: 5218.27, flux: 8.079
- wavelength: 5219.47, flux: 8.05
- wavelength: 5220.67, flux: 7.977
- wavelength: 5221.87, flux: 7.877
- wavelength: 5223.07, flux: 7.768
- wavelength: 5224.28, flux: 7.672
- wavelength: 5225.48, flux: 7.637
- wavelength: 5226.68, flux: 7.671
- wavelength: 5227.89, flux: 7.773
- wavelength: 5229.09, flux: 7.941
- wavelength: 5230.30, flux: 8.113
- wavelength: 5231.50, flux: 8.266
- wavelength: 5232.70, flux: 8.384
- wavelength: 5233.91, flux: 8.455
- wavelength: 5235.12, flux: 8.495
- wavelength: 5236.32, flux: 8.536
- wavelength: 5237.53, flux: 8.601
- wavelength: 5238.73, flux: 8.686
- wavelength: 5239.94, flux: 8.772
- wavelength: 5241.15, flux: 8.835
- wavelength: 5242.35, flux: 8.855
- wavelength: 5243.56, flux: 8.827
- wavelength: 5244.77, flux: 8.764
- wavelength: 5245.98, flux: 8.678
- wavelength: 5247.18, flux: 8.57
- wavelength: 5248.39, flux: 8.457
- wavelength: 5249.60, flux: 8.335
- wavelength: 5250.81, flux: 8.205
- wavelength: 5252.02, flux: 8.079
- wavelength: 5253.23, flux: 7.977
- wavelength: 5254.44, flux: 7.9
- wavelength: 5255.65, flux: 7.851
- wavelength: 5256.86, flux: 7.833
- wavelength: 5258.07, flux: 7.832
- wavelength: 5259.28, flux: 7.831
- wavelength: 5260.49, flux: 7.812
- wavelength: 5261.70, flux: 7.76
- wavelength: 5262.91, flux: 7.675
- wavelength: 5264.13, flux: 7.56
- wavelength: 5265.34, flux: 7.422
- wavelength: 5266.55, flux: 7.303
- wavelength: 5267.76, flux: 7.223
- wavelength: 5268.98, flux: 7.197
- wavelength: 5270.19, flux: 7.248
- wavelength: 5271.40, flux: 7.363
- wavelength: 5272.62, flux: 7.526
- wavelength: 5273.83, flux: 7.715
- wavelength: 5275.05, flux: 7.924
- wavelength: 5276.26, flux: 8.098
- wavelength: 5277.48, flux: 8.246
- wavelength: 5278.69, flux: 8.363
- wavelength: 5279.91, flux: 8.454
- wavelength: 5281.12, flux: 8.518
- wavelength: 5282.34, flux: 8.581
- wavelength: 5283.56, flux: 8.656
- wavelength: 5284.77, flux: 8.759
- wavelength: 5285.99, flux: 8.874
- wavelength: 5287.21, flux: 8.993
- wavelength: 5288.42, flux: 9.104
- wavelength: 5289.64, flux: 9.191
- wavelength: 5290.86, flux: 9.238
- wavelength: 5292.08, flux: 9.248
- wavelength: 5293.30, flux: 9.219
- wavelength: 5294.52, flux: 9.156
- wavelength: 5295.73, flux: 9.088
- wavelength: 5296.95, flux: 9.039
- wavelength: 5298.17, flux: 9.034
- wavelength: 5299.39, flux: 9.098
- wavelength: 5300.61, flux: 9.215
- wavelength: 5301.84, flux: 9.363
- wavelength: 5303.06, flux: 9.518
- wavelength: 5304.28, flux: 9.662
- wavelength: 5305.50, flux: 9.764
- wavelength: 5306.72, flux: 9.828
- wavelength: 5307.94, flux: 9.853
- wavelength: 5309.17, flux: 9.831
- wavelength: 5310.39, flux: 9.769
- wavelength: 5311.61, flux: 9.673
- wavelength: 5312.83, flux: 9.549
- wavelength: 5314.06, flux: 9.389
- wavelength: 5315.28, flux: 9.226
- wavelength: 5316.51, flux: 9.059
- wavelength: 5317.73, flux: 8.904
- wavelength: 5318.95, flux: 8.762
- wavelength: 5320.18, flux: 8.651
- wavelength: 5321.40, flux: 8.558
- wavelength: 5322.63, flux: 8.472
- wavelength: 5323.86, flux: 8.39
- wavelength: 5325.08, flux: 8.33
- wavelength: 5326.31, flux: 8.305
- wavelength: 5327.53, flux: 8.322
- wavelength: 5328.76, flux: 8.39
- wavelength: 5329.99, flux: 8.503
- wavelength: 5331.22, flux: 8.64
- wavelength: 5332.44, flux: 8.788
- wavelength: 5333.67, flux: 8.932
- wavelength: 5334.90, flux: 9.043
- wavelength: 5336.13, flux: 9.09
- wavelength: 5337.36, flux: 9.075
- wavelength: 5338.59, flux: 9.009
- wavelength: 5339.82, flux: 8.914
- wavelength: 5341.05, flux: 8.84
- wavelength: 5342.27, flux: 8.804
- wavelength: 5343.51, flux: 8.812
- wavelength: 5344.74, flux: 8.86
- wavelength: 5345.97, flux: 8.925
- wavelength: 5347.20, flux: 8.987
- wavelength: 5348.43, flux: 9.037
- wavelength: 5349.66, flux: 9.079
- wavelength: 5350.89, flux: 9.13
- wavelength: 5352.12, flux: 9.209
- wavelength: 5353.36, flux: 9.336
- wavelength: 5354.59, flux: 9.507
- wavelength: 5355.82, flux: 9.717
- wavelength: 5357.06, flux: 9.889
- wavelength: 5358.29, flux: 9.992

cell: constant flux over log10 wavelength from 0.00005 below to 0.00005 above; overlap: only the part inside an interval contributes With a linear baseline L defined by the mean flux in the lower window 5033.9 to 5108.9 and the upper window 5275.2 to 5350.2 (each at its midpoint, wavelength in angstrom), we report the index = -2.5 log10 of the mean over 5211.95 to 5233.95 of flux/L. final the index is 0.08 mag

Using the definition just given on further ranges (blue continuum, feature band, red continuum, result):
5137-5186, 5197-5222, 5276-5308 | 0.079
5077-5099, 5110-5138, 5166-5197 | -0.063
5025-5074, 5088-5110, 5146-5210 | -0.028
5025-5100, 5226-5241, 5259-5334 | 0.018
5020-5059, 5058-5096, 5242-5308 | -0.080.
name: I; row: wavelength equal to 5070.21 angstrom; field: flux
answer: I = 9.371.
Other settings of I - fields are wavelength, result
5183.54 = 6.713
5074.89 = 8.702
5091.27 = 8.037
